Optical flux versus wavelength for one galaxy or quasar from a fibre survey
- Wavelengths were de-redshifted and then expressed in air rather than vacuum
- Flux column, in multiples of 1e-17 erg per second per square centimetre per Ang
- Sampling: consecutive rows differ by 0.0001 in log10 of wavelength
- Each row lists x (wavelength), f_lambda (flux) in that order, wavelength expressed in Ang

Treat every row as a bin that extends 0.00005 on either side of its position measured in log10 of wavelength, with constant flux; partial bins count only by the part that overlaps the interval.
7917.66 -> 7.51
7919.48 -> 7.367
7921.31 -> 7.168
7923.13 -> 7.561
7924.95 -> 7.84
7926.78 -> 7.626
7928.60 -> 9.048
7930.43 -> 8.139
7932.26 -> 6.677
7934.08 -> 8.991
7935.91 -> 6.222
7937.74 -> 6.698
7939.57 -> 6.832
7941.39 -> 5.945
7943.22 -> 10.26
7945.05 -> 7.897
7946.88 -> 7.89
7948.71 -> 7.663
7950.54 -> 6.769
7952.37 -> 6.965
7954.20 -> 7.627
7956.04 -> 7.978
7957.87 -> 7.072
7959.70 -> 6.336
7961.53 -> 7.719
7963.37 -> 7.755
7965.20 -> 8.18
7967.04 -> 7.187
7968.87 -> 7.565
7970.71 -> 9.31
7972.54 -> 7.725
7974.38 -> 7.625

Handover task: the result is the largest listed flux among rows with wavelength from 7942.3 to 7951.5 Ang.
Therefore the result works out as 10.26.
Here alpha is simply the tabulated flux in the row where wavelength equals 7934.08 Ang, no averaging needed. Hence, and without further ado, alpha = 8.991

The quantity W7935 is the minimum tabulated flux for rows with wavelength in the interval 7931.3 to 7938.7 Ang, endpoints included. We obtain 6.222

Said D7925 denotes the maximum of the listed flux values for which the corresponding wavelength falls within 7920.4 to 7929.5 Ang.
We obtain 9.048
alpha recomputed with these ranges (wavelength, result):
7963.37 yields 7.755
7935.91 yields 6.222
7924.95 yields 7.84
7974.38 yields 7.625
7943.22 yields 10.26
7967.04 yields 7.187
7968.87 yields 7.565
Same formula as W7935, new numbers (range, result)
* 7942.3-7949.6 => 7.663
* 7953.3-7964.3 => 6.336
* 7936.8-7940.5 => 6.698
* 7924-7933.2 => 6.677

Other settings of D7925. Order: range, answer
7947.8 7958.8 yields 7.978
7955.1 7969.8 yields 8.18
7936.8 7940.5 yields 6.832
